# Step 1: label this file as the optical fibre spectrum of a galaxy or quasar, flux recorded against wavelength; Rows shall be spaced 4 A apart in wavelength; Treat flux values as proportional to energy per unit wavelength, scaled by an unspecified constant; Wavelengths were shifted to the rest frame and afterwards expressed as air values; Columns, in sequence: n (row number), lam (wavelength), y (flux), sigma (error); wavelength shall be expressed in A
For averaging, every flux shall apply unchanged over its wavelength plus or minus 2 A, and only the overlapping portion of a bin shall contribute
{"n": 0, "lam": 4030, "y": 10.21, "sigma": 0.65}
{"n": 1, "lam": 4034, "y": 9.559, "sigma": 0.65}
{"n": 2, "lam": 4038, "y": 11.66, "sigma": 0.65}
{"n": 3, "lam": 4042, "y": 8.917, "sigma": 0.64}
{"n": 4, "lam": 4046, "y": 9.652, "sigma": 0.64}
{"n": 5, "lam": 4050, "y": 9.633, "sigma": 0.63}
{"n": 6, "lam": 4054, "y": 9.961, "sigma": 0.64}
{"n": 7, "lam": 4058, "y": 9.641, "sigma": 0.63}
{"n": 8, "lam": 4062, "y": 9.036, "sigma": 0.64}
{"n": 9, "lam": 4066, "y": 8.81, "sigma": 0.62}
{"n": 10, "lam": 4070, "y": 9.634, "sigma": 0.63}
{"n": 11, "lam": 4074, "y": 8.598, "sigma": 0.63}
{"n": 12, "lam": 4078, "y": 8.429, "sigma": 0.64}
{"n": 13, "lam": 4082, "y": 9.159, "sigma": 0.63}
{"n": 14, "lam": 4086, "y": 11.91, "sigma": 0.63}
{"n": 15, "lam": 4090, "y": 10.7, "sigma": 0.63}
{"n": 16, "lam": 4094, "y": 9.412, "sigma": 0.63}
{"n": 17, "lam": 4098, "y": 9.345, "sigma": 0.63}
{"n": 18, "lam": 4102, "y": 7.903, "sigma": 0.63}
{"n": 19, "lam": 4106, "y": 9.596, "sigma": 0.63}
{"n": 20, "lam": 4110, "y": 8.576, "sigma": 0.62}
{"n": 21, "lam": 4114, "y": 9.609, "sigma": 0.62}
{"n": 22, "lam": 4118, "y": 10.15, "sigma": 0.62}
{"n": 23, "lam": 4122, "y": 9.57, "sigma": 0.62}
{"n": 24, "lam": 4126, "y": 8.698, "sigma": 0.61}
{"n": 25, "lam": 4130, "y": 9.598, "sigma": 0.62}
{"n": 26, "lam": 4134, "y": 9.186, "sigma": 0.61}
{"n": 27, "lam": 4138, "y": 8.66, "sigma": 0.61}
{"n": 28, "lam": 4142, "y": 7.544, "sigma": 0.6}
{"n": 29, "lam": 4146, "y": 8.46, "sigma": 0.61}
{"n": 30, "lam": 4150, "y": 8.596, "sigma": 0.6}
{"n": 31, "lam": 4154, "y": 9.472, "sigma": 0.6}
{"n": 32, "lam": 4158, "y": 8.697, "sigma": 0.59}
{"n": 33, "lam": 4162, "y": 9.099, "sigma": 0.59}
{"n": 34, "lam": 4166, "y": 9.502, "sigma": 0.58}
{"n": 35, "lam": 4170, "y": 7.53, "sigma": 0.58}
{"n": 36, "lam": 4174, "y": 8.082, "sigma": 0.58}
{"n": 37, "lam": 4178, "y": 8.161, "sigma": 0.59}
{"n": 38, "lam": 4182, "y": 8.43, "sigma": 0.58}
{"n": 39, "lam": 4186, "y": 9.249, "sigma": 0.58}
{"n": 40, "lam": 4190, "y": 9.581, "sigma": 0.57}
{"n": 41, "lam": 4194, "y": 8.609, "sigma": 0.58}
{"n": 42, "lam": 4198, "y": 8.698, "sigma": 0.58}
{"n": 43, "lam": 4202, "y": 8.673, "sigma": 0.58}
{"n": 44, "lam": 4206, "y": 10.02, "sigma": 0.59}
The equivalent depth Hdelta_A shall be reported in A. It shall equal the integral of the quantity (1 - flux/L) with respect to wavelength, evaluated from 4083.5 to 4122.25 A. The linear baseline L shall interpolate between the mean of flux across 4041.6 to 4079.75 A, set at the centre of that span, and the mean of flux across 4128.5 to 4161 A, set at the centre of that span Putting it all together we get -2.8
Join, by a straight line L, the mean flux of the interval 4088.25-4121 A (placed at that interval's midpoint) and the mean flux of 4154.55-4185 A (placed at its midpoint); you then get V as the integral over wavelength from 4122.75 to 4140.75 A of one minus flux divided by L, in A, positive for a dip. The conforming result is 0.1 A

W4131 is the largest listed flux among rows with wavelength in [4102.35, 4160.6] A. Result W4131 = 10.15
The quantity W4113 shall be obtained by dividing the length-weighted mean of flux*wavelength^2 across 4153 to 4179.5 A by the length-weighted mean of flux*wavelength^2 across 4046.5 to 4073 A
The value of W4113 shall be 0.96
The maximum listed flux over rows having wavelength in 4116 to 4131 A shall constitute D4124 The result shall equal 10.15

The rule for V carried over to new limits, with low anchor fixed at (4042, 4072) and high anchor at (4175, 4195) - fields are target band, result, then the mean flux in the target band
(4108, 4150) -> 0.40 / 8.99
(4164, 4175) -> 0.57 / 8.4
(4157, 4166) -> -0.16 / 9.05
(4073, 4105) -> -0.64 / 9.46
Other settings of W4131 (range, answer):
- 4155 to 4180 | 9.502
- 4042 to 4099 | 11.91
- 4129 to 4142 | 9.598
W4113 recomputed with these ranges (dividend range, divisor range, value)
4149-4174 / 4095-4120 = 0.98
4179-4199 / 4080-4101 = 0.93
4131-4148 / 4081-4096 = 0.84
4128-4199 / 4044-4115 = 0.97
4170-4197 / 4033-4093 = 0.94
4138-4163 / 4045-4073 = 0.96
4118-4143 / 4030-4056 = 0.95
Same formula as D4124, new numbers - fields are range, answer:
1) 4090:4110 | 10.7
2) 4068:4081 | 9.634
